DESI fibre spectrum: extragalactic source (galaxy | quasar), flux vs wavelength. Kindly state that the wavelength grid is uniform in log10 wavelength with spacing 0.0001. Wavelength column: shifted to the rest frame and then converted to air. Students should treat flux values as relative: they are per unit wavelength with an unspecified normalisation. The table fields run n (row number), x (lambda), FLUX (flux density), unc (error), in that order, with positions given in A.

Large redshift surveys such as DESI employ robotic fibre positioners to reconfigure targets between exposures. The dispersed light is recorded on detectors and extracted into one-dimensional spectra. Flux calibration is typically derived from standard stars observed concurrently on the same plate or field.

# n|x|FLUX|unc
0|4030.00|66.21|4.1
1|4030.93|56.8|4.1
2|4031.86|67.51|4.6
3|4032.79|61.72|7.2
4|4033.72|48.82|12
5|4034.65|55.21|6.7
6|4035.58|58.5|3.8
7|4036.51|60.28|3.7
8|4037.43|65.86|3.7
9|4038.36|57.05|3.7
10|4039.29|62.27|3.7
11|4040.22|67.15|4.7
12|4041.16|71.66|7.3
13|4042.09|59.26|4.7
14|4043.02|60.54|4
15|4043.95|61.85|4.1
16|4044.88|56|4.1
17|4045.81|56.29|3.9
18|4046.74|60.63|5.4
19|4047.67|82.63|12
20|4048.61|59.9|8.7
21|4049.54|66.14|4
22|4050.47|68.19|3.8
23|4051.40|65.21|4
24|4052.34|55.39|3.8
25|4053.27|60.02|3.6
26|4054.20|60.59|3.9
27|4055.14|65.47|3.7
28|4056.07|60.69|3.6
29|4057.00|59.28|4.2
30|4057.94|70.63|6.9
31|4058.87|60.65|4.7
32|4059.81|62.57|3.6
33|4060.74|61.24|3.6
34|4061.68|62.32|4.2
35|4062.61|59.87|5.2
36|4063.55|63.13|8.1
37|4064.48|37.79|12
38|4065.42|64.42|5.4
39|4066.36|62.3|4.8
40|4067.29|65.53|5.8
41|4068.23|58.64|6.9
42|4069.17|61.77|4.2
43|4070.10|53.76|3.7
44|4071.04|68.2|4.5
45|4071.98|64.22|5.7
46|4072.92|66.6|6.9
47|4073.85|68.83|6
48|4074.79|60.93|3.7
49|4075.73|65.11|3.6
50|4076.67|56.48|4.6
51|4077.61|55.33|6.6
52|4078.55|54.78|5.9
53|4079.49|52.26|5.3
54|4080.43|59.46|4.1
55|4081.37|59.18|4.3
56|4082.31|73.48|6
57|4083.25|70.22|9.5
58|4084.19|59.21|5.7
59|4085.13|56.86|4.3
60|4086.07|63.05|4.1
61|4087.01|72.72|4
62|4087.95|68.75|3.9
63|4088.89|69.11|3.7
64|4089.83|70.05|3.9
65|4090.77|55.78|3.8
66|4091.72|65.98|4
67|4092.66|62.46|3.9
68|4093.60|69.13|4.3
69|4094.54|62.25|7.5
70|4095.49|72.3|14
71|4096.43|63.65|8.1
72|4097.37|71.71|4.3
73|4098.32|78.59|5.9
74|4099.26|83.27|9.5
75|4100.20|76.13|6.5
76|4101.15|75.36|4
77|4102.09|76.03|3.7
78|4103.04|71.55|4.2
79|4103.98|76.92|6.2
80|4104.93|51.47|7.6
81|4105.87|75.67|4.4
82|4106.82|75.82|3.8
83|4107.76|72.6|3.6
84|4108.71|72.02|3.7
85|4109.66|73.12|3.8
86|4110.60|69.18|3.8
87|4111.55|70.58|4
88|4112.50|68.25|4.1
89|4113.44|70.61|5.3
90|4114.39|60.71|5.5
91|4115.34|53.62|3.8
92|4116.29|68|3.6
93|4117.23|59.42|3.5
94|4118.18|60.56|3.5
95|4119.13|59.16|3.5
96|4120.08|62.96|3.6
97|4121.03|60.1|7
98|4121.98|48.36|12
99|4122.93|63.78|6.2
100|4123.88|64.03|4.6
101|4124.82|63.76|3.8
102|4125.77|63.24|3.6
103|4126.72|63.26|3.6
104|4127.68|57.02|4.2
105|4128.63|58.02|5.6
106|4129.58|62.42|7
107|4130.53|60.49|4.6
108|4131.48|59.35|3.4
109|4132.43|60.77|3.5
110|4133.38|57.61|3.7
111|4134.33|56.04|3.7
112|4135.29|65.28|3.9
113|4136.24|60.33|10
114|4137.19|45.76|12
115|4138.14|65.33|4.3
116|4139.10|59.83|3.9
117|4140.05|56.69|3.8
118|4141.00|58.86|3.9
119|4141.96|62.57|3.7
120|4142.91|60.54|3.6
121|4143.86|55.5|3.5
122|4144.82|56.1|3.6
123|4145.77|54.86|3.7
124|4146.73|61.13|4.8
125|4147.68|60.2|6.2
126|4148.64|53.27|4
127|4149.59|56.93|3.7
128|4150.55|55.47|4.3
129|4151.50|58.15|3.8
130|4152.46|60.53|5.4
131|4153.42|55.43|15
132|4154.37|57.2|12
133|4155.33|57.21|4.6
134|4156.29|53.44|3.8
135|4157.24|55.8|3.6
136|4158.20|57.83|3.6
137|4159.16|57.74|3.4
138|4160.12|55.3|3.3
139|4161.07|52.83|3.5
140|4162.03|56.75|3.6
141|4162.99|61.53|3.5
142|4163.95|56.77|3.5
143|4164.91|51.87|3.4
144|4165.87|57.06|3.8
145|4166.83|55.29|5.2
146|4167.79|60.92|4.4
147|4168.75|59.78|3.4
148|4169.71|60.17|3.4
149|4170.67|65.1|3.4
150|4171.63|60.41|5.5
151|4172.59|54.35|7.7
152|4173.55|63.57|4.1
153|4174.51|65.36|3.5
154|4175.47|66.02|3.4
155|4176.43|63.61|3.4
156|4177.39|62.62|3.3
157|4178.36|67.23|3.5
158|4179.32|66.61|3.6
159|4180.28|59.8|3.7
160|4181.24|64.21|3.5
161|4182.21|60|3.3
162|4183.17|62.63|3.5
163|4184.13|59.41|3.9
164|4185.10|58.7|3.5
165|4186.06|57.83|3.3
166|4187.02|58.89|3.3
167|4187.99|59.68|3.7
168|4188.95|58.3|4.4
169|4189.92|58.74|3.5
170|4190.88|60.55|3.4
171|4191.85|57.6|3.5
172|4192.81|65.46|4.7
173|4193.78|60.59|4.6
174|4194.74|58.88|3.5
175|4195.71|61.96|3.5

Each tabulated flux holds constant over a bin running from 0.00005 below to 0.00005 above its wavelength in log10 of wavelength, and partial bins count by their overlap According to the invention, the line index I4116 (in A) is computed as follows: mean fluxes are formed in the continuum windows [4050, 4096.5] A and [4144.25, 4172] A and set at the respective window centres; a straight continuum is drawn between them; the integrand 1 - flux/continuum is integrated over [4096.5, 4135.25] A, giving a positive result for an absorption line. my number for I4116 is -3.7 A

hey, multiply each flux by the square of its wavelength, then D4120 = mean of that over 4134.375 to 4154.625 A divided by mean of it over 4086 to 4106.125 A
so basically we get 0.9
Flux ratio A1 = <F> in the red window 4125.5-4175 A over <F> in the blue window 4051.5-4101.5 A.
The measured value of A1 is 0.9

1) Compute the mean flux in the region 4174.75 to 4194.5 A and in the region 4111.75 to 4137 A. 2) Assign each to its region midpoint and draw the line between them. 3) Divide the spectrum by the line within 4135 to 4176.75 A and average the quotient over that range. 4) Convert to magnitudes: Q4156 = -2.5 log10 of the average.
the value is 0.05 mag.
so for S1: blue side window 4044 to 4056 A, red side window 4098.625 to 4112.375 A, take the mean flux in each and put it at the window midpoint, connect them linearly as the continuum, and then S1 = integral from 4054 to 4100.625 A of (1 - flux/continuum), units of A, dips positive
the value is 2.8 A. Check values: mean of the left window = 62.9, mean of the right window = 72.8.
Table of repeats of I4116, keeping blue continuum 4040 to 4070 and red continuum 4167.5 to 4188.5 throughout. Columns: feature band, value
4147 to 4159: 0.9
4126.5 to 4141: 0.6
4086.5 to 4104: -2.4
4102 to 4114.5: -1.7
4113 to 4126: 0.1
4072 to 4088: -0.1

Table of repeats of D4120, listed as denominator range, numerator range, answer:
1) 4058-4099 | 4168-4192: 1.02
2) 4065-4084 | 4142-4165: 0.95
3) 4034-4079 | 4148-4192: 1.01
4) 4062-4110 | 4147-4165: 0.89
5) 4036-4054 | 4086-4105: 1.14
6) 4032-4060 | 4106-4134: 1.06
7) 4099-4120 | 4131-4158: 0.86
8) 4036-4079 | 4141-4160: 0.97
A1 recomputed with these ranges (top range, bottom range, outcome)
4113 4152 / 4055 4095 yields 0.95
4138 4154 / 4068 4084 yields 0.94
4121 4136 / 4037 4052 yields 0.95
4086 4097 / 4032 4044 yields 1.09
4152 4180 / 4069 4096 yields 0.93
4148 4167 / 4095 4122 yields 0.82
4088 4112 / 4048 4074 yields 1.14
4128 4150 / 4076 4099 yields 0.91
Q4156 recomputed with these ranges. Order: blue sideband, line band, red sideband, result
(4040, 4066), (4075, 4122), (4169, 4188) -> -0.07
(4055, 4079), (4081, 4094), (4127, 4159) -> -0.09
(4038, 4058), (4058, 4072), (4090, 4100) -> 0.08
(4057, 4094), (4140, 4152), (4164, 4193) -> 0.06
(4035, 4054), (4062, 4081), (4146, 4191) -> 0.03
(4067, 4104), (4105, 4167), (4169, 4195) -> 0.06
